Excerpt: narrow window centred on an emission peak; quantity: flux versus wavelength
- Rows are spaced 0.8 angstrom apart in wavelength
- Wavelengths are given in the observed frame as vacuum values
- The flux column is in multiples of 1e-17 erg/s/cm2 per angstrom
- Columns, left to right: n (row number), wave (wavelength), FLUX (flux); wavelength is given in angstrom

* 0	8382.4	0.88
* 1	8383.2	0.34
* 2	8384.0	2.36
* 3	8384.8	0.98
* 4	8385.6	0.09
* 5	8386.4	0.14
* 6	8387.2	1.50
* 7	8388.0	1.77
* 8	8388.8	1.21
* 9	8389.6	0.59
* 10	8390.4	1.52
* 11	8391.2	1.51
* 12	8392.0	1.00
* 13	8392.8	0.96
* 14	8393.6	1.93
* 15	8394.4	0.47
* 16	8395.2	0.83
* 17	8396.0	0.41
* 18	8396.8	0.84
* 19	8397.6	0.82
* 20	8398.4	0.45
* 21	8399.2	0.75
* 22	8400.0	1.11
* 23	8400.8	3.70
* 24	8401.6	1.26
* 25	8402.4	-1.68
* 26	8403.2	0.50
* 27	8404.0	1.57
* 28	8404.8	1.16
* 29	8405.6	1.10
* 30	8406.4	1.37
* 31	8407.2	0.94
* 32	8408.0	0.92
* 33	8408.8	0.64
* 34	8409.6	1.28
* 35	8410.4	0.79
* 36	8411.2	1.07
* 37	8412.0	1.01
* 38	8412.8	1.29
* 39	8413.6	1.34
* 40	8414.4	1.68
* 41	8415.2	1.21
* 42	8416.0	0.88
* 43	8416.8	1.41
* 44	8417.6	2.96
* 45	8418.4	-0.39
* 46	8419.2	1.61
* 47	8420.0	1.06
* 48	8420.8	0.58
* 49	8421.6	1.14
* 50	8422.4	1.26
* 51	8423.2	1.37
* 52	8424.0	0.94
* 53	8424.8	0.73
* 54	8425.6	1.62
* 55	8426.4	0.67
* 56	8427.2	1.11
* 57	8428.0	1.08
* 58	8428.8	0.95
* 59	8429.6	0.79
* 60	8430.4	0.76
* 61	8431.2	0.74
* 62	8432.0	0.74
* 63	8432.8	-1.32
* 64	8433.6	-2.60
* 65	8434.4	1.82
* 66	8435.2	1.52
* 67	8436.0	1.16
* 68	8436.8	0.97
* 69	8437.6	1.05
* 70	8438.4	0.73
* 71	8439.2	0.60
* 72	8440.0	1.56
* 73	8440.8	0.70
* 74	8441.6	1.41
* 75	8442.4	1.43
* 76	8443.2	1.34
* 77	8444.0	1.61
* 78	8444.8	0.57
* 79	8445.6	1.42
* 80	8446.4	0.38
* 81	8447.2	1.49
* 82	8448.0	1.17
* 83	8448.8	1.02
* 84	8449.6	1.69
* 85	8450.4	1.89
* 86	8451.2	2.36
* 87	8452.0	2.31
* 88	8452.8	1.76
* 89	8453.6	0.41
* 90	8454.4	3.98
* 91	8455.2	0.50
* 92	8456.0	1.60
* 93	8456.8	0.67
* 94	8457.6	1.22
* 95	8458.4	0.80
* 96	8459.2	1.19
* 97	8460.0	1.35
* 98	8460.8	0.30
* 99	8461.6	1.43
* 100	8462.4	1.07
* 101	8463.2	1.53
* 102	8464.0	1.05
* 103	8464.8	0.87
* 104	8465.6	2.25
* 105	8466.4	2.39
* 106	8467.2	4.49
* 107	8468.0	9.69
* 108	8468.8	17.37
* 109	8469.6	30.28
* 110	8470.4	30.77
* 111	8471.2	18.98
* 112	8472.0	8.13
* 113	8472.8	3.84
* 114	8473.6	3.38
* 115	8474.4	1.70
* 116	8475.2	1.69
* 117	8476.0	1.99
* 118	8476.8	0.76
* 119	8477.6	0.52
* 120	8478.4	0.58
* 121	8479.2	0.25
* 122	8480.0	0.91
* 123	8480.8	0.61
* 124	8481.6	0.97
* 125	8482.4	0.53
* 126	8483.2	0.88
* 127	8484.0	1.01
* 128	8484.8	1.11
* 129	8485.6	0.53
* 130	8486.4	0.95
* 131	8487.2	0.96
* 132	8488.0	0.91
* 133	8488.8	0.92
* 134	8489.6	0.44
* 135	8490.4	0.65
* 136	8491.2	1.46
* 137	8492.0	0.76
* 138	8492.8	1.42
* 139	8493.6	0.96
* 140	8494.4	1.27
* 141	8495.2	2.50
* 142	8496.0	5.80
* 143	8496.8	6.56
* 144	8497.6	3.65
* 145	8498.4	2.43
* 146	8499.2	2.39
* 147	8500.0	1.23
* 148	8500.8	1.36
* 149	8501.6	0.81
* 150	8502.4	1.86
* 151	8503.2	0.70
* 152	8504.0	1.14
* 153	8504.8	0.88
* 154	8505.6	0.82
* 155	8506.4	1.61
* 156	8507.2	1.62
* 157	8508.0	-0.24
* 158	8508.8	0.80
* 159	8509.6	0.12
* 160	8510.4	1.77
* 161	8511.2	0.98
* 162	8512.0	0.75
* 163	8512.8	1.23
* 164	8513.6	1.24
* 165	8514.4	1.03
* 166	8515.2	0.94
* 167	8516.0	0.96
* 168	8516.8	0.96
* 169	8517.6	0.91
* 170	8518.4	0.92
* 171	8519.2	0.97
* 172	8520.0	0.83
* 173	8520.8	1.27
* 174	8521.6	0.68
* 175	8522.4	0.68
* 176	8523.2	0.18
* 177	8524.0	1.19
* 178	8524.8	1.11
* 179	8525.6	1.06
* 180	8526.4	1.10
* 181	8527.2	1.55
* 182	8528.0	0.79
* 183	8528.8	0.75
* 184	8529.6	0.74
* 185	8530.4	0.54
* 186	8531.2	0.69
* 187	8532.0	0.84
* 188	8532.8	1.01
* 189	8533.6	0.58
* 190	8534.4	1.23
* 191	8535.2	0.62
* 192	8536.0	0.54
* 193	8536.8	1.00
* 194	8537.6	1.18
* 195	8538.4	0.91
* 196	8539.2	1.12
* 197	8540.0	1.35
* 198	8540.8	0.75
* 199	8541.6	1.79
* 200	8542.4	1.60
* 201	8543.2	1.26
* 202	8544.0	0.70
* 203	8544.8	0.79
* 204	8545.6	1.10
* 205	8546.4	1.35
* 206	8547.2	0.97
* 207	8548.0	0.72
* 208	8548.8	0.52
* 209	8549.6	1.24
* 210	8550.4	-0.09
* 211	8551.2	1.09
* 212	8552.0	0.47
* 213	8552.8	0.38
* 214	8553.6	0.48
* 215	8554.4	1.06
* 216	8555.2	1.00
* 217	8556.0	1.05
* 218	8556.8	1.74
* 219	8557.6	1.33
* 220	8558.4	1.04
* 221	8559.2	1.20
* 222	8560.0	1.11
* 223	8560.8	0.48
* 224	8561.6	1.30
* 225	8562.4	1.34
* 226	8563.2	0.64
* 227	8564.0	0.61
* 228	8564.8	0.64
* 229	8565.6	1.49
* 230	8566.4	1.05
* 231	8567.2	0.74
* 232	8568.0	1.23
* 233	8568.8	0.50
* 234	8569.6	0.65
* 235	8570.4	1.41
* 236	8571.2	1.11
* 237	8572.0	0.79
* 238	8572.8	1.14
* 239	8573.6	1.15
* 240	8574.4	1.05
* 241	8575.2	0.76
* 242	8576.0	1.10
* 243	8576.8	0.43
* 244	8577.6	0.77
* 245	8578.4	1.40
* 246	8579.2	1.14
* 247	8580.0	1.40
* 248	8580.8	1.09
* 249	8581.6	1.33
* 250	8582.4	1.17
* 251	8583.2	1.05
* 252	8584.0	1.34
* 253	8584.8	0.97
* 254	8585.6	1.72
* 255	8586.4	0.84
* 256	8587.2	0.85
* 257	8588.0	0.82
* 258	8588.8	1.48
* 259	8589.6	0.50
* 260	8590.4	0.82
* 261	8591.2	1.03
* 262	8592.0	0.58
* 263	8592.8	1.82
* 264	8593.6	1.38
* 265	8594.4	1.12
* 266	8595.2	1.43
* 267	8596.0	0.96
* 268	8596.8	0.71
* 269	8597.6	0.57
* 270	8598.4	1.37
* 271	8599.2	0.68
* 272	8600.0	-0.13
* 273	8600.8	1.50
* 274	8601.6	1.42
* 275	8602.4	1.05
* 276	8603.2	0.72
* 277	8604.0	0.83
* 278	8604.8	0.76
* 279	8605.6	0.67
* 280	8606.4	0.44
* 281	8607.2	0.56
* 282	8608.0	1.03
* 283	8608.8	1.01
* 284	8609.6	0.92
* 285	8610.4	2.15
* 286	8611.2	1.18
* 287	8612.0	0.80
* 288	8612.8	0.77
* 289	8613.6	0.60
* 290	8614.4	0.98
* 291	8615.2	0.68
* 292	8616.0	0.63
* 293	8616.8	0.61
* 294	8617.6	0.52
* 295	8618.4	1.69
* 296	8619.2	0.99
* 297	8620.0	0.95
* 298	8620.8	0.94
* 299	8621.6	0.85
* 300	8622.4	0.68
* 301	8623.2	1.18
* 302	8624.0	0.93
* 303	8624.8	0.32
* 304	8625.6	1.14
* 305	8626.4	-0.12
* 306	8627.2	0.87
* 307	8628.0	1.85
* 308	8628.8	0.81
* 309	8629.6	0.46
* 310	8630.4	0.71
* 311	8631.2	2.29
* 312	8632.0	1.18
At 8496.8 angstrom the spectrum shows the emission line [N II] 6583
